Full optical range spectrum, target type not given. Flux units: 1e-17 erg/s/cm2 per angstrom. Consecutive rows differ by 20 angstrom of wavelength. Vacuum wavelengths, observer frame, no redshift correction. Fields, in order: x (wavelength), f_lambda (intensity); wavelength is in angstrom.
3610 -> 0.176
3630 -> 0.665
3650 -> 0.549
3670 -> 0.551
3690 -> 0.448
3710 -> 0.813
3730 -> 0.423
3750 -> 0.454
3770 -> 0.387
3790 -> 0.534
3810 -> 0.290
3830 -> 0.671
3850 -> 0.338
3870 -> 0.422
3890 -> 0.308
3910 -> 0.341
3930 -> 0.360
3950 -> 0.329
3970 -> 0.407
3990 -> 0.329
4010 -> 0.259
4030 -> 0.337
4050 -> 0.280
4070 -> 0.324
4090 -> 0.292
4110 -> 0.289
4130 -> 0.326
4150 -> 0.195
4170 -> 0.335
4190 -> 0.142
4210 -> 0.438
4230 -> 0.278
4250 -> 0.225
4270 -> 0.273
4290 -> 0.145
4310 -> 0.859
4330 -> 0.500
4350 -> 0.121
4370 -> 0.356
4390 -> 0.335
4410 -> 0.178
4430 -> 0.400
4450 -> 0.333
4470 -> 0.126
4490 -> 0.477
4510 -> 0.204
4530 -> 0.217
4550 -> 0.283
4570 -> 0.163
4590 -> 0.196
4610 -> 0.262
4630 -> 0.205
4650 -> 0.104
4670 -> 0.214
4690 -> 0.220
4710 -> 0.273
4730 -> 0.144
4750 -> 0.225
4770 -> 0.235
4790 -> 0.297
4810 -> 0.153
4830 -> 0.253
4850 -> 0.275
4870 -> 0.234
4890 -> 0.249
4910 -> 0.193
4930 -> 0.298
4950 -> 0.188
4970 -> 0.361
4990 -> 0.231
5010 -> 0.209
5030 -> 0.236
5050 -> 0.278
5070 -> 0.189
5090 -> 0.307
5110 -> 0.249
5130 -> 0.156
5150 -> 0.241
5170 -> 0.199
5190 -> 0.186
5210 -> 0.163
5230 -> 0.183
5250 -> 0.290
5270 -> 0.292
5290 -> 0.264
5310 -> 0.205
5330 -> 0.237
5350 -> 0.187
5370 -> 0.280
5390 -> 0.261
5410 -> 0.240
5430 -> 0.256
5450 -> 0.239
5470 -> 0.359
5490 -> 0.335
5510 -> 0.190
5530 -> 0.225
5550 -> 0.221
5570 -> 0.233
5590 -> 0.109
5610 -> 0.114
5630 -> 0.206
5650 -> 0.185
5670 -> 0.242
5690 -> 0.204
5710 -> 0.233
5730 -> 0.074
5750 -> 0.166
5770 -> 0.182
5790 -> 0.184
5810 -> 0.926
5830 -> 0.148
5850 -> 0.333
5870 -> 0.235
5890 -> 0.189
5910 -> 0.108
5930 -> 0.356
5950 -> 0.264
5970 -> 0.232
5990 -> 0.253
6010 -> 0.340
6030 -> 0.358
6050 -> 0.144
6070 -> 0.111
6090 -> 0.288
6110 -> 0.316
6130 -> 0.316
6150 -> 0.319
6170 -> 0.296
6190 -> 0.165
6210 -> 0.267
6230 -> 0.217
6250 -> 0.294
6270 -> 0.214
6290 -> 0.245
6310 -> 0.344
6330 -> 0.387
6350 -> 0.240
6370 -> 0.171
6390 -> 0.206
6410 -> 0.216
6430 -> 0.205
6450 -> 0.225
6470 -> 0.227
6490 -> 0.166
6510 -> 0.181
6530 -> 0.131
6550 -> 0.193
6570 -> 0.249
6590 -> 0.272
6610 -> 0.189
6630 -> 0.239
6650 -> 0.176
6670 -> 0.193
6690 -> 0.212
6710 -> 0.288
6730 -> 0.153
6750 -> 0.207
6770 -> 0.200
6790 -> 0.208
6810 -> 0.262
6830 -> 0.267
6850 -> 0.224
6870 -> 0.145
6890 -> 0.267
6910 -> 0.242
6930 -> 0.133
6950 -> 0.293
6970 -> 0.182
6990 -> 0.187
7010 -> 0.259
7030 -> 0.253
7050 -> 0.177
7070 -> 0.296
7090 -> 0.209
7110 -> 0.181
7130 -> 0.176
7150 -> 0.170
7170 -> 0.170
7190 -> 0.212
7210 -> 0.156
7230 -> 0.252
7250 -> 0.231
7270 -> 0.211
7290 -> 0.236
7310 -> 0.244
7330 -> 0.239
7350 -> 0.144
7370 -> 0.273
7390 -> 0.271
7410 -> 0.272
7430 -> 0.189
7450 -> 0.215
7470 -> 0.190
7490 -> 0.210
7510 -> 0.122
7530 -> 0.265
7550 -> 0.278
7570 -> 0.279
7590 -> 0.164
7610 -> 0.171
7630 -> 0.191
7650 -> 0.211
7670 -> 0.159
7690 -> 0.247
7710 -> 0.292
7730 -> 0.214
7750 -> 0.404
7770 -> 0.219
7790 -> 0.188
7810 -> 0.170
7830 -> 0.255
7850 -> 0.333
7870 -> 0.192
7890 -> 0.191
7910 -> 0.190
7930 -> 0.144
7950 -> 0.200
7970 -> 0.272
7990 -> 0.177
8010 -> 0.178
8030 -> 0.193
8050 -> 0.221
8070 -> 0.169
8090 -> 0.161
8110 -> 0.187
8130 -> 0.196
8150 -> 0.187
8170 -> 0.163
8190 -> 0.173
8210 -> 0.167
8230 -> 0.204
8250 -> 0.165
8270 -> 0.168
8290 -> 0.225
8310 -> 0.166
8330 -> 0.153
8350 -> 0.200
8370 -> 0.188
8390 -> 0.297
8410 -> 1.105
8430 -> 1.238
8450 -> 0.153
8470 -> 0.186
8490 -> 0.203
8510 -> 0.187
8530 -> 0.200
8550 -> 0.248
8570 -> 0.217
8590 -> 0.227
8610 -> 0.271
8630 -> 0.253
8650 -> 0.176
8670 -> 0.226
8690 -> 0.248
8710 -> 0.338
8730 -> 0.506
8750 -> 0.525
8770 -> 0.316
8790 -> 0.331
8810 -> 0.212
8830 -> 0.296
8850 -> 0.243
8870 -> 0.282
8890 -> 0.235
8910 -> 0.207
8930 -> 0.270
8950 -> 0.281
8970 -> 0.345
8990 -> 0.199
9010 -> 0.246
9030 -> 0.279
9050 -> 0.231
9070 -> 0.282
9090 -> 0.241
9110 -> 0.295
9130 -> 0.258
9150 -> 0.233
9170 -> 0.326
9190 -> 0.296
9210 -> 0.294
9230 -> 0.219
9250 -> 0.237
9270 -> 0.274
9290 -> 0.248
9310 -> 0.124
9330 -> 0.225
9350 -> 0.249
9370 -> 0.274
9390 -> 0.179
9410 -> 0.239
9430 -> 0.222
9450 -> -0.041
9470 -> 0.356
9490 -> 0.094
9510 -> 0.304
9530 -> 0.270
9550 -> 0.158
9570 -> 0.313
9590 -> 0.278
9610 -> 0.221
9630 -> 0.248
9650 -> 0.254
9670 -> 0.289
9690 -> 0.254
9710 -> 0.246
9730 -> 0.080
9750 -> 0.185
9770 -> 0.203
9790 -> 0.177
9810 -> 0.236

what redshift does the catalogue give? 1.26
